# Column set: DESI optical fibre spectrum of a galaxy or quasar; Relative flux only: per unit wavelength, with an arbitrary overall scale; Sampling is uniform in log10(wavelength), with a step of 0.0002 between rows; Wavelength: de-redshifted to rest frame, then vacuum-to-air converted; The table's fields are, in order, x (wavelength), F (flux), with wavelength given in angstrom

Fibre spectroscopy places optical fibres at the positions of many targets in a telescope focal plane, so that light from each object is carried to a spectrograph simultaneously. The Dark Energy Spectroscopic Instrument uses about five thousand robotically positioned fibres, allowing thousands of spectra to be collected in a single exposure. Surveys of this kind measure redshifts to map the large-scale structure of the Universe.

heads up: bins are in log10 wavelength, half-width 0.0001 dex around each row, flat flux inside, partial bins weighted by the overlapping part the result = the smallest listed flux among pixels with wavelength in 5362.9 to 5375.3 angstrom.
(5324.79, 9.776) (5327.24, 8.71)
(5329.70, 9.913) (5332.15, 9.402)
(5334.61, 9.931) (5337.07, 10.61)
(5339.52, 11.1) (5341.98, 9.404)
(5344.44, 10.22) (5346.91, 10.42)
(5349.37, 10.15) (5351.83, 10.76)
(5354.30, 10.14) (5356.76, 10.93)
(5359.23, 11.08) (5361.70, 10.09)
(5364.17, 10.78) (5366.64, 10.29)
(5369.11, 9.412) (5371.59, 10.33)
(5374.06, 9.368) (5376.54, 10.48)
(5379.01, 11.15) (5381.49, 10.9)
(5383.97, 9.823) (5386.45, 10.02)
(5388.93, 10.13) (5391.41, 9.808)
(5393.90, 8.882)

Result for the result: 9.368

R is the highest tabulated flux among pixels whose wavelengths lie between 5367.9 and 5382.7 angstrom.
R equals 11.15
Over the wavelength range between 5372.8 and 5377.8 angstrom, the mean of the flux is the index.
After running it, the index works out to 9.95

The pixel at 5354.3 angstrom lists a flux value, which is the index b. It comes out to 10.14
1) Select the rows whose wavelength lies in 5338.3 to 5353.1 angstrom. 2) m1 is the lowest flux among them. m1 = 9.404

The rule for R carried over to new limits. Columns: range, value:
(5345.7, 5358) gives 10.93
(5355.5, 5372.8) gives 11.08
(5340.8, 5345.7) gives 10.22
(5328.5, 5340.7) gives 11.1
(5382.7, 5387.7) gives 10.02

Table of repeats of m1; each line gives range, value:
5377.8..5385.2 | 9.823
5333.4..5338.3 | 9.931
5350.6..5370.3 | 9.412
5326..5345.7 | 8.71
